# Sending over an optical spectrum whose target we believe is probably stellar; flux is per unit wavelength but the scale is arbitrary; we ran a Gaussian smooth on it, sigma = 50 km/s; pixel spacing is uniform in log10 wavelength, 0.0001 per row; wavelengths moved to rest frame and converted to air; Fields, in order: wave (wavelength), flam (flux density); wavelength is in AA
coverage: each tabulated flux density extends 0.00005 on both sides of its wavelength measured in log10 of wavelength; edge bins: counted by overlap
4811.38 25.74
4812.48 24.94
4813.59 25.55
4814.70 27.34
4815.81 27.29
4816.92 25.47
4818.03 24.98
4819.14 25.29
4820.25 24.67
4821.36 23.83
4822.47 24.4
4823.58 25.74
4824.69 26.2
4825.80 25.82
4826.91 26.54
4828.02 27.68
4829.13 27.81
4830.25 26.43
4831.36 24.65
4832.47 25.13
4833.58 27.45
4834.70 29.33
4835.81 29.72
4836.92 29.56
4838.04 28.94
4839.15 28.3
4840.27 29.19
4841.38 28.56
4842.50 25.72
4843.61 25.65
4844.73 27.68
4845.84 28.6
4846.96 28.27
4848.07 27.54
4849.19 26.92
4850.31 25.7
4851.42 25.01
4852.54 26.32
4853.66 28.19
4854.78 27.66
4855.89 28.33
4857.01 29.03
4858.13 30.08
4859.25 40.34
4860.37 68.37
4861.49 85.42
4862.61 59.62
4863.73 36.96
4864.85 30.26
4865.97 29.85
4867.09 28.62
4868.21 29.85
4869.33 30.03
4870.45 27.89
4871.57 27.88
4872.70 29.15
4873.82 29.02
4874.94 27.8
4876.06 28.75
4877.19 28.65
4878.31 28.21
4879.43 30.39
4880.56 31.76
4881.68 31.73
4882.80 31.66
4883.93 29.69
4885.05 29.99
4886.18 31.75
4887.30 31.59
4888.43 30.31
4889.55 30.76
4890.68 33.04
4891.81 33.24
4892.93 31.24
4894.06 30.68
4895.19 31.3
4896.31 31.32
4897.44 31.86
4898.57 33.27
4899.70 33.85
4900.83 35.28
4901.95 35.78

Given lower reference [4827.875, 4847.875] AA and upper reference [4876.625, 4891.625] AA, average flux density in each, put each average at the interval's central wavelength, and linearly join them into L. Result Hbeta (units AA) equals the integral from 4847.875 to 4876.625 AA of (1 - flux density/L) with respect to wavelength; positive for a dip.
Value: -4.7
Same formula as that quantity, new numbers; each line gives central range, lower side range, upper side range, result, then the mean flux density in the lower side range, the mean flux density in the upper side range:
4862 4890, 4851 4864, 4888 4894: 3.4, 40.7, 31.7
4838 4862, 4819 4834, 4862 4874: -2.1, 25.8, 33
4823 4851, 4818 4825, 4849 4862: 2.7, 25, 36.9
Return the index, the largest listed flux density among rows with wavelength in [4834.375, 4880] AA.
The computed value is 85.42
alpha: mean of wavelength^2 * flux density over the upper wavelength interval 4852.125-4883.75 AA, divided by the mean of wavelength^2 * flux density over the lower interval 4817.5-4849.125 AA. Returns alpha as 1.3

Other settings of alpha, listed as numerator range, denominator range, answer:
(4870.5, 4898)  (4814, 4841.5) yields 1.16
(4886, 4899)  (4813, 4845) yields 1.22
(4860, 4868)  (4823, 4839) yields 1.75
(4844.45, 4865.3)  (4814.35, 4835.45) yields 1.39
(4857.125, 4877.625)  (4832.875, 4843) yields 1.31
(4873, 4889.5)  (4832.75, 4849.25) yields 1.09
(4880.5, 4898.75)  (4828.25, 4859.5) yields 1.15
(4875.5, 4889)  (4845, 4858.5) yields 1.11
